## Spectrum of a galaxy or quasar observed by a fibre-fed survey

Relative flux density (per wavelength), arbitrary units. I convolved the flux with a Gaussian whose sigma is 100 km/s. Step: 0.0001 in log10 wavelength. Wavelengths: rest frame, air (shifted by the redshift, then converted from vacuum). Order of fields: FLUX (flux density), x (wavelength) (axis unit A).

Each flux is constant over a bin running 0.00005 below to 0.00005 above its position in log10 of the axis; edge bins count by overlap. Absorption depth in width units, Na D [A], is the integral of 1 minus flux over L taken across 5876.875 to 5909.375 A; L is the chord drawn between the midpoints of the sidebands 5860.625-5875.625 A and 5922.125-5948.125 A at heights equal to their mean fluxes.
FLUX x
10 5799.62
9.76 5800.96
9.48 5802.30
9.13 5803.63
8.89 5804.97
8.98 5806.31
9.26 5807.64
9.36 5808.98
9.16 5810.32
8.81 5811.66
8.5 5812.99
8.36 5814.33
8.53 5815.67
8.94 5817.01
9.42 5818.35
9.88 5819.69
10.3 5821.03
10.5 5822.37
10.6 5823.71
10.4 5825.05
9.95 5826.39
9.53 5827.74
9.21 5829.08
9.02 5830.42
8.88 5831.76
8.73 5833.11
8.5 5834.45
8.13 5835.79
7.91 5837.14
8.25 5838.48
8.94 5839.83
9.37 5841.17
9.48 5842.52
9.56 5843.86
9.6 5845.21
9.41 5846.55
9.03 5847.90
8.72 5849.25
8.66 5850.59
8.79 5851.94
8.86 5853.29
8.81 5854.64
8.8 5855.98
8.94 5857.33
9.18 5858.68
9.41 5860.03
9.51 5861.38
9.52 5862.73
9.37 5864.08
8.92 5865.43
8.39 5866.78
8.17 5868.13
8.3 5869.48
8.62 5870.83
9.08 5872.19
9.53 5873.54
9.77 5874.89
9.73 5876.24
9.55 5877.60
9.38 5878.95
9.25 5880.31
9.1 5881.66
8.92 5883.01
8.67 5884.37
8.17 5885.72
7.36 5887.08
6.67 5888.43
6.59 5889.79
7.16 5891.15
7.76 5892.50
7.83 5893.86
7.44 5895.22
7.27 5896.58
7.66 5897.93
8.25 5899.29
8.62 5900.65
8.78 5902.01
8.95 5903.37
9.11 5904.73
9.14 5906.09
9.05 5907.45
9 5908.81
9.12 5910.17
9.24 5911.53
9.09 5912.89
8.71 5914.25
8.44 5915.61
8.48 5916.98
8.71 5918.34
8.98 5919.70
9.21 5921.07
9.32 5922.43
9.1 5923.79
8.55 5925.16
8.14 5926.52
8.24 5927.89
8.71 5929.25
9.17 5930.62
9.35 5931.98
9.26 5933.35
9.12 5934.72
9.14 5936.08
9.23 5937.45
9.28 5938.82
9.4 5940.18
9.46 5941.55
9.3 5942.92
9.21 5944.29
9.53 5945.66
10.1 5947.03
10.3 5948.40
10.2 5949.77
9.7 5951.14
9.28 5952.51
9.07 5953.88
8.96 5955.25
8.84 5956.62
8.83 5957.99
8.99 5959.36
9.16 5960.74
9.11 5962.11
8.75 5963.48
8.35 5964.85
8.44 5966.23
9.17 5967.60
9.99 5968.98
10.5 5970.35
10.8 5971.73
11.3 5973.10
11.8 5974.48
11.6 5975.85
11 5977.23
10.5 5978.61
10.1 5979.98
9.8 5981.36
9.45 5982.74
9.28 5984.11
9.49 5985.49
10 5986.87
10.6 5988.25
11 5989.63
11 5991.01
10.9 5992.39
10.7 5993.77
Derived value 2.7 A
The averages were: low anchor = 9.02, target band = 8.32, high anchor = 9.15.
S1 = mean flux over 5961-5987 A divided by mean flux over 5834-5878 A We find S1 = 1.1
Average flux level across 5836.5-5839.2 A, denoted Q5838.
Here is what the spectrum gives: 8.09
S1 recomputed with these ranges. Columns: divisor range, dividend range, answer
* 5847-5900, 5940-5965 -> 1.08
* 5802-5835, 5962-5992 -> 1.09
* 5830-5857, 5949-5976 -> 1.08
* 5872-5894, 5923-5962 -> 1.08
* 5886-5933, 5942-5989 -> 1.15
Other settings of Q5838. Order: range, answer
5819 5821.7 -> 10.1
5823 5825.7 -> 10.5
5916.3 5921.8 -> 8.85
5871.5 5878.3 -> 9.53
